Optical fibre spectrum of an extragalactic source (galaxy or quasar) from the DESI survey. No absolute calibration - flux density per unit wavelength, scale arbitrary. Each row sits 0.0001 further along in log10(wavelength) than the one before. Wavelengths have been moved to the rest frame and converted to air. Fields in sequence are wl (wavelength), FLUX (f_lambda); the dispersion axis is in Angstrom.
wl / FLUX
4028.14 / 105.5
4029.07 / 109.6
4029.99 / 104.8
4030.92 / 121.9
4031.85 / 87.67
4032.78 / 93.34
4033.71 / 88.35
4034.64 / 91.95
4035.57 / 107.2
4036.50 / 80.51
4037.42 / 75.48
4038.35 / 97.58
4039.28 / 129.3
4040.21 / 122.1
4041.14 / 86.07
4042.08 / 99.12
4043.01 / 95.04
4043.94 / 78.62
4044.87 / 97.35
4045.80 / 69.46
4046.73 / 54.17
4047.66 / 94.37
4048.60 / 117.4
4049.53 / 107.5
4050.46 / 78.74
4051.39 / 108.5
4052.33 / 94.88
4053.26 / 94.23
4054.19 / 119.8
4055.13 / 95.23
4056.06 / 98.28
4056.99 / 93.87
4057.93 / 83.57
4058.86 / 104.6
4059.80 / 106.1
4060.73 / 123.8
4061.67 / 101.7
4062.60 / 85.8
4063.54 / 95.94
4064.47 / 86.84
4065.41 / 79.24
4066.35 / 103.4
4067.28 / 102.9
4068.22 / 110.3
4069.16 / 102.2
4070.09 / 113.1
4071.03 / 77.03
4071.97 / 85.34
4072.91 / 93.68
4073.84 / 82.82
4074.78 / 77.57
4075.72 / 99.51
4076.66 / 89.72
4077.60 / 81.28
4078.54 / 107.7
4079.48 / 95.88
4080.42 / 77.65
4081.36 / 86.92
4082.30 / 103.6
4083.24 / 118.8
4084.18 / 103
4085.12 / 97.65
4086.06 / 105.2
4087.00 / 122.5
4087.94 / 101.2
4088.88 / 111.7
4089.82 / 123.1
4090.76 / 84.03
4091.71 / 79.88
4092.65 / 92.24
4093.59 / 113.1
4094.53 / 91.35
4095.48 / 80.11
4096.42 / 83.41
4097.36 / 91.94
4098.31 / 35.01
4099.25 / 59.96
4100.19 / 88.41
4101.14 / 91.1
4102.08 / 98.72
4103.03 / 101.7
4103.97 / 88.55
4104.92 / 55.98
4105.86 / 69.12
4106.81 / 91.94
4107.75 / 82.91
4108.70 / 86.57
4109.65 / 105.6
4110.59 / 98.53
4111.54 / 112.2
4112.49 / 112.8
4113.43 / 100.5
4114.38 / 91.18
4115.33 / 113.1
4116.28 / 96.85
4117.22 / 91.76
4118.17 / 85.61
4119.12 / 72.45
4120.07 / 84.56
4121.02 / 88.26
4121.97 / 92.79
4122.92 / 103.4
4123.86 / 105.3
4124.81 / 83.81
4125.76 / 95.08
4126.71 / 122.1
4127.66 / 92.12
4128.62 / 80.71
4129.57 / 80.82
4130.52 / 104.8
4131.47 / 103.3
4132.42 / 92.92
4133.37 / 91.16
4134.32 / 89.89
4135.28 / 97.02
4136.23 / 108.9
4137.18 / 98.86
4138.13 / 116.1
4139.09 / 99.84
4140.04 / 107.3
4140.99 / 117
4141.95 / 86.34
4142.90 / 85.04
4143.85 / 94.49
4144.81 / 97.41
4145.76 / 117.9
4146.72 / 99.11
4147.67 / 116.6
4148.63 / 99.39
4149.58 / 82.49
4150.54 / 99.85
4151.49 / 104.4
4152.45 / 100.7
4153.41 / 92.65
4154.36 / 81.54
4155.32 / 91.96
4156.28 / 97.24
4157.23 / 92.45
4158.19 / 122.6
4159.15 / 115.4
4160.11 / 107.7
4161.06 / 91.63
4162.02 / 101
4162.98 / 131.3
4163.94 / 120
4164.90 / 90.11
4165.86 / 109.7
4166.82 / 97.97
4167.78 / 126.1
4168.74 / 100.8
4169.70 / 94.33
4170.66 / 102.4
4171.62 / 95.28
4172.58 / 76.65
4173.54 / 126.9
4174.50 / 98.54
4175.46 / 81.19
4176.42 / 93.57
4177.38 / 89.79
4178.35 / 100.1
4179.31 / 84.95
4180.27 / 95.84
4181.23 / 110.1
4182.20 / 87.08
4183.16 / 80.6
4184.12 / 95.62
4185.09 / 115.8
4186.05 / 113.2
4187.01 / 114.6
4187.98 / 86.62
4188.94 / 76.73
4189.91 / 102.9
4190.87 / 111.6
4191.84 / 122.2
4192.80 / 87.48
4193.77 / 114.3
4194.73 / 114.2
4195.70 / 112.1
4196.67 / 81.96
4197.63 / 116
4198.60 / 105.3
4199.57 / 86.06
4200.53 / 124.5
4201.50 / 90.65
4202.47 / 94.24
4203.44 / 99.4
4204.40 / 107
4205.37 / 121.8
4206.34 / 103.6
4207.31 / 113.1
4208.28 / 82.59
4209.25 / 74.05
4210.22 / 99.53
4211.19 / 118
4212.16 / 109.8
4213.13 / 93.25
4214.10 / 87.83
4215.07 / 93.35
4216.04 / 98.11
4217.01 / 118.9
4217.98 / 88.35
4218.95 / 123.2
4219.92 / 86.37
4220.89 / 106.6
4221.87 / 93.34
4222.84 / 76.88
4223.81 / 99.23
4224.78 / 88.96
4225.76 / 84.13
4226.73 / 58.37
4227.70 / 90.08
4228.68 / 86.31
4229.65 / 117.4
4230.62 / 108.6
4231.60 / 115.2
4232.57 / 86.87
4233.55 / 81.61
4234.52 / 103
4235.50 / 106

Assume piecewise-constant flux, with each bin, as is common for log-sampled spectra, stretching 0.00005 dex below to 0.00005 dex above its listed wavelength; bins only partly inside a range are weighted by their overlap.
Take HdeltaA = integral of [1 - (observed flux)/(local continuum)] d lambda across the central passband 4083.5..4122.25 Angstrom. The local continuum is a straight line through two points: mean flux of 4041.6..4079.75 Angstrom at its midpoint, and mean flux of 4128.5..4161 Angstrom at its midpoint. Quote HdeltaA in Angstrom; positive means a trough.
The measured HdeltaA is 1.9 Angstrom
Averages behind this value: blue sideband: 94.8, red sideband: 99.4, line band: 92.2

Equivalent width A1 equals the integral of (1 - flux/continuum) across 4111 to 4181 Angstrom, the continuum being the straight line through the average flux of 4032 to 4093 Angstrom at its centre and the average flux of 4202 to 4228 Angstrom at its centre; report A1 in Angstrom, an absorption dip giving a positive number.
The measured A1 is -1.8 Angstrom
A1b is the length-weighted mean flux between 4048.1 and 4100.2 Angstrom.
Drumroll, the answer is 95.6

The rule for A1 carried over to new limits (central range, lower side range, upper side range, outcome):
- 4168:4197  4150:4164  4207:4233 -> 0.23 Angstrom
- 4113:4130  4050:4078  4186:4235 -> 0.65 Angstrom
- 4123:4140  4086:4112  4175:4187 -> -0.95 Angstrom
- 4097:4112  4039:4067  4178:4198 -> 2.06 Angstrom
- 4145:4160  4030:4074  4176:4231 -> -0.47 Angstrom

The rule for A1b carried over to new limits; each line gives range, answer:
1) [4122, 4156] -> 98.2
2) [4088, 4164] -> 95.8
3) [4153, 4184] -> 99.6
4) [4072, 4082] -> 89.3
